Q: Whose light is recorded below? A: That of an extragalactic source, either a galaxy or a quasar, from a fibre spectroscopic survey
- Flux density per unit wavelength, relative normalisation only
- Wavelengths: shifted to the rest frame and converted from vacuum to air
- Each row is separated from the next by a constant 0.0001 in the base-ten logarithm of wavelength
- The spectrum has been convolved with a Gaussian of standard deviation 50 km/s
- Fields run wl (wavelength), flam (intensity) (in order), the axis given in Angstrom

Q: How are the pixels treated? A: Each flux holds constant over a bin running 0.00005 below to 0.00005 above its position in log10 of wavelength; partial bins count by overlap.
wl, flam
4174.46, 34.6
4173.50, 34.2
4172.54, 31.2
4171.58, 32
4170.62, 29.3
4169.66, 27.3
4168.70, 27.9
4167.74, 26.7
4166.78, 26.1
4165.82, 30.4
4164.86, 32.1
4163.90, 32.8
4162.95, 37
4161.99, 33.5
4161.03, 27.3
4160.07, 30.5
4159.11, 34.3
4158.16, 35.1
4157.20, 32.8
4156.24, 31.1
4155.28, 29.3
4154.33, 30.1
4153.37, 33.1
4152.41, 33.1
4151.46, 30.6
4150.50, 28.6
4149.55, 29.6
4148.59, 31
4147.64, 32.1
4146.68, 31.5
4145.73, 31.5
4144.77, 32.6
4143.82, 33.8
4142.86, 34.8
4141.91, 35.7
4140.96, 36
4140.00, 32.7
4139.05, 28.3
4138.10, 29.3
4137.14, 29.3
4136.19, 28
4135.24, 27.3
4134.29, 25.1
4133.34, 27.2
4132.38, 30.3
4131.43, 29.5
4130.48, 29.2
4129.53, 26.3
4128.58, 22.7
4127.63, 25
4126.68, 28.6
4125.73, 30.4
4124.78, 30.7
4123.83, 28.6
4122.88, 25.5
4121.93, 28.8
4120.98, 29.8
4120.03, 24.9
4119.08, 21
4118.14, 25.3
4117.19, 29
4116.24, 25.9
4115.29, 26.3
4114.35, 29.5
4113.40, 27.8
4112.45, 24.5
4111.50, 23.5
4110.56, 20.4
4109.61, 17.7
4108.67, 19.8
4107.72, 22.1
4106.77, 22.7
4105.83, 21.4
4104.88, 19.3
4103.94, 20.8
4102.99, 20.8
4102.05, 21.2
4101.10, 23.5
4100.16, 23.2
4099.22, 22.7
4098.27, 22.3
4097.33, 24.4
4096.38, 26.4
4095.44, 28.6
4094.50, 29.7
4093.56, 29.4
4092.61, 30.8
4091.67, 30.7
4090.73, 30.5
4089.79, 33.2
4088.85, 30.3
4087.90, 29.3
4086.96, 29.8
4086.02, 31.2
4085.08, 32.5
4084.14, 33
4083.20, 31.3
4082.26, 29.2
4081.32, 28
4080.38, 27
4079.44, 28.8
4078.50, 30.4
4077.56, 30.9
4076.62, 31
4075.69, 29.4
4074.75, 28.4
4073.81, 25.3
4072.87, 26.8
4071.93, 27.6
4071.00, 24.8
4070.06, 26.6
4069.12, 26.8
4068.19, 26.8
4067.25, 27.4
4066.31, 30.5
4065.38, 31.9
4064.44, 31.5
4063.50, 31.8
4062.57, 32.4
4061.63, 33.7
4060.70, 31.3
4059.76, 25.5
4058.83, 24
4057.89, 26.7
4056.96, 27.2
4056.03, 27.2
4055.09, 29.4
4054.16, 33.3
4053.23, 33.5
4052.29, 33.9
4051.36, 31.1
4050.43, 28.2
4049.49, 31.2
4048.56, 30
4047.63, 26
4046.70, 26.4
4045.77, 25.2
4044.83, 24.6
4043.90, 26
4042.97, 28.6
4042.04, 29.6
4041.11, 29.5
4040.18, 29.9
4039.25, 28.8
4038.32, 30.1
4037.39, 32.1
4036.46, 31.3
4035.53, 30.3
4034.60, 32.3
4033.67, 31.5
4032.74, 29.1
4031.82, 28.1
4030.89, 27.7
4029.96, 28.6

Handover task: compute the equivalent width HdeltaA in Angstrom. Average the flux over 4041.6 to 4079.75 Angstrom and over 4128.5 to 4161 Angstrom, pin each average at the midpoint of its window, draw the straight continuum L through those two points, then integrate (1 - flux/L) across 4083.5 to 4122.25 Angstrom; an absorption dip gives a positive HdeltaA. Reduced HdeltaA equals 4.9 Angstrom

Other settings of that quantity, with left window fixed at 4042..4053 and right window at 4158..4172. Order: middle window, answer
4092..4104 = 1.8 Angstrom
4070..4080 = 0.3 Angstrom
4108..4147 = 2.8 Angstrom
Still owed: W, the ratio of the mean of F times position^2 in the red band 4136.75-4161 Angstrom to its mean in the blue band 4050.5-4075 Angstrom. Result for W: 1.14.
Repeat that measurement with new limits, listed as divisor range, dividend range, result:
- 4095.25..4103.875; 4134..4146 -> 1.36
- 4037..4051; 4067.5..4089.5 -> 1.04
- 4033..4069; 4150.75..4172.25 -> 1.11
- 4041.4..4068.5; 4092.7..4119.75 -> 0.84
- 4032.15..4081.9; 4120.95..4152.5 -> 1.06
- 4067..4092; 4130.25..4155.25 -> 1.09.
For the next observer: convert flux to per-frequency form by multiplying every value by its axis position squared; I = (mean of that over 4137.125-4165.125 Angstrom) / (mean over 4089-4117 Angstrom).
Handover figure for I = 1.32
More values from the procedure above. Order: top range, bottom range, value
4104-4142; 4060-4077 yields 0.94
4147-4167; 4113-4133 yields 1.17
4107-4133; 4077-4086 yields 0.88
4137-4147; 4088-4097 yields 1.11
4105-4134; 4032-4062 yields 0.91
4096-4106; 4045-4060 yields 0.80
